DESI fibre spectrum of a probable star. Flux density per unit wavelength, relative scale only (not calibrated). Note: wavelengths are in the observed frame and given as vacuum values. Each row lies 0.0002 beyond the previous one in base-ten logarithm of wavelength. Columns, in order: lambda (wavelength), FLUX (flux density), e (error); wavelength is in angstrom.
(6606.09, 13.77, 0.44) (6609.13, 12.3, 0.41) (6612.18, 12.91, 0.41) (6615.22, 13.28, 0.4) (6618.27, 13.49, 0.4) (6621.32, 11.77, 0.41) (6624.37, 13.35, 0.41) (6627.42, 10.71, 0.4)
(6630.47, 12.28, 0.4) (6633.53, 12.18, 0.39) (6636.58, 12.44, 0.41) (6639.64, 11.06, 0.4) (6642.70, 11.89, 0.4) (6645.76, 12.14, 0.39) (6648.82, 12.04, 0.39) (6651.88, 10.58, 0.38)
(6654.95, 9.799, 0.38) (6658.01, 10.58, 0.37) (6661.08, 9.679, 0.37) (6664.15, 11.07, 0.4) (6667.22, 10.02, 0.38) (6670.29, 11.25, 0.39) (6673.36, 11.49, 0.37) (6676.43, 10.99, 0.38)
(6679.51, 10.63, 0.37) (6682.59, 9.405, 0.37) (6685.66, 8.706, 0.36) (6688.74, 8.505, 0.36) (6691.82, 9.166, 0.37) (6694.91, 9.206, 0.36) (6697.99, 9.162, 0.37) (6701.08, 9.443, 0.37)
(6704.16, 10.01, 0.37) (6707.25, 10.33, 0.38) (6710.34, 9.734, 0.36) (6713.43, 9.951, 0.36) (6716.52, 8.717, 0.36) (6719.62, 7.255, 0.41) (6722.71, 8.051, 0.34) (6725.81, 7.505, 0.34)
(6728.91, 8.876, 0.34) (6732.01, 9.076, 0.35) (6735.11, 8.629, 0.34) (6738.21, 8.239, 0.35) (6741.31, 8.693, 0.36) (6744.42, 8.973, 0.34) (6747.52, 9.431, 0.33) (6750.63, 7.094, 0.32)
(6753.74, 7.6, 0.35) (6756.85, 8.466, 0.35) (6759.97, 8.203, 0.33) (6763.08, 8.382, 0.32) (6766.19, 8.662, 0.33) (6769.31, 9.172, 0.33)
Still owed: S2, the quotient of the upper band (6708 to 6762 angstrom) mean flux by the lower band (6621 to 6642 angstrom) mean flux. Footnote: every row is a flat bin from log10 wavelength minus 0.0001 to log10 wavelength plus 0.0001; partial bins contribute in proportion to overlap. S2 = 0.71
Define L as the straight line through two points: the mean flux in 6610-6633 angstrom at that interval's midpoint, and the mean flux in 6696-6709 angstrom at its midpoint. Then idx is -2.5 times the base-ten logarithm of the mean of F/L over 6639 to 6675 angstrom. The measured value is 0.03 mag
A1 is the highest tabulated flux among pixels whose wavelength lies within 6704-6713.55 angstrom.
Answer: 10.33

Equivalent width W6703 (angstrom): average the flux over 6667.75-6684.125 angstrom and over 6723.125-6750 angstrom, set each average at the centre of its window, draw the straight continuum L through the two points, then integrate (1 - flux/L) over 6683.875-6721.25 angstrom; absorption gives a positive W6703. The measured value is 2.25 angstrom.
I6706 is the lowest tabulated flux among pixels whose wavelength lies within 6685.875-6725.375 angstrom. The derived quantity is 7.255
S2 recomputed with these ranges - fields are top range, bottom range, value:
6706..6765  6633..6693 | 0.80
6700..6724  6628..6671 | 0.82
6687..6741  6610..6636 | 0.71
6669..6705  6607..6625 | 0.76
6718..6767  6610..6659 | 0.70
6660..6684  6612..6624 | 0.82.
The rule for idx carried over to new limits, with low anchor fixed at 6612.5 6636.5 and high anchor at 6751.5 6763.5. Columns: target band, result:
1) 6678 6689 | 0.12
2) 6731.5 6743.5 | 0.01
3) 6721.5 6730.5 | 0.12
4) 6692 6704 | 0.08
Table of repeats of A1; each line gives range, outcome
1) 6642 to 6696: 12.14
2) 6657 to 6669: 11.07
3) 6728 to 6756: 9.431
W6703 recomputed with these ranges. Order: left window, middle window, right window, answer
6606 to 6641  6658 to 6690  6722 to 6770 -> 1.70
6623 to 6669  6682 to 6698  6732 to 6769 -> 1.77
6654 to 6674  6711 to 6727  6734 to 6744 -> 1.25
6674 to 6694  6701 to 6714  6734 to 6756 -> -1.12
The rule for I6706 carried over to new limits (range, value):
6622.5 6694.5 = 8.505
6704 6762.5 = 7.094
